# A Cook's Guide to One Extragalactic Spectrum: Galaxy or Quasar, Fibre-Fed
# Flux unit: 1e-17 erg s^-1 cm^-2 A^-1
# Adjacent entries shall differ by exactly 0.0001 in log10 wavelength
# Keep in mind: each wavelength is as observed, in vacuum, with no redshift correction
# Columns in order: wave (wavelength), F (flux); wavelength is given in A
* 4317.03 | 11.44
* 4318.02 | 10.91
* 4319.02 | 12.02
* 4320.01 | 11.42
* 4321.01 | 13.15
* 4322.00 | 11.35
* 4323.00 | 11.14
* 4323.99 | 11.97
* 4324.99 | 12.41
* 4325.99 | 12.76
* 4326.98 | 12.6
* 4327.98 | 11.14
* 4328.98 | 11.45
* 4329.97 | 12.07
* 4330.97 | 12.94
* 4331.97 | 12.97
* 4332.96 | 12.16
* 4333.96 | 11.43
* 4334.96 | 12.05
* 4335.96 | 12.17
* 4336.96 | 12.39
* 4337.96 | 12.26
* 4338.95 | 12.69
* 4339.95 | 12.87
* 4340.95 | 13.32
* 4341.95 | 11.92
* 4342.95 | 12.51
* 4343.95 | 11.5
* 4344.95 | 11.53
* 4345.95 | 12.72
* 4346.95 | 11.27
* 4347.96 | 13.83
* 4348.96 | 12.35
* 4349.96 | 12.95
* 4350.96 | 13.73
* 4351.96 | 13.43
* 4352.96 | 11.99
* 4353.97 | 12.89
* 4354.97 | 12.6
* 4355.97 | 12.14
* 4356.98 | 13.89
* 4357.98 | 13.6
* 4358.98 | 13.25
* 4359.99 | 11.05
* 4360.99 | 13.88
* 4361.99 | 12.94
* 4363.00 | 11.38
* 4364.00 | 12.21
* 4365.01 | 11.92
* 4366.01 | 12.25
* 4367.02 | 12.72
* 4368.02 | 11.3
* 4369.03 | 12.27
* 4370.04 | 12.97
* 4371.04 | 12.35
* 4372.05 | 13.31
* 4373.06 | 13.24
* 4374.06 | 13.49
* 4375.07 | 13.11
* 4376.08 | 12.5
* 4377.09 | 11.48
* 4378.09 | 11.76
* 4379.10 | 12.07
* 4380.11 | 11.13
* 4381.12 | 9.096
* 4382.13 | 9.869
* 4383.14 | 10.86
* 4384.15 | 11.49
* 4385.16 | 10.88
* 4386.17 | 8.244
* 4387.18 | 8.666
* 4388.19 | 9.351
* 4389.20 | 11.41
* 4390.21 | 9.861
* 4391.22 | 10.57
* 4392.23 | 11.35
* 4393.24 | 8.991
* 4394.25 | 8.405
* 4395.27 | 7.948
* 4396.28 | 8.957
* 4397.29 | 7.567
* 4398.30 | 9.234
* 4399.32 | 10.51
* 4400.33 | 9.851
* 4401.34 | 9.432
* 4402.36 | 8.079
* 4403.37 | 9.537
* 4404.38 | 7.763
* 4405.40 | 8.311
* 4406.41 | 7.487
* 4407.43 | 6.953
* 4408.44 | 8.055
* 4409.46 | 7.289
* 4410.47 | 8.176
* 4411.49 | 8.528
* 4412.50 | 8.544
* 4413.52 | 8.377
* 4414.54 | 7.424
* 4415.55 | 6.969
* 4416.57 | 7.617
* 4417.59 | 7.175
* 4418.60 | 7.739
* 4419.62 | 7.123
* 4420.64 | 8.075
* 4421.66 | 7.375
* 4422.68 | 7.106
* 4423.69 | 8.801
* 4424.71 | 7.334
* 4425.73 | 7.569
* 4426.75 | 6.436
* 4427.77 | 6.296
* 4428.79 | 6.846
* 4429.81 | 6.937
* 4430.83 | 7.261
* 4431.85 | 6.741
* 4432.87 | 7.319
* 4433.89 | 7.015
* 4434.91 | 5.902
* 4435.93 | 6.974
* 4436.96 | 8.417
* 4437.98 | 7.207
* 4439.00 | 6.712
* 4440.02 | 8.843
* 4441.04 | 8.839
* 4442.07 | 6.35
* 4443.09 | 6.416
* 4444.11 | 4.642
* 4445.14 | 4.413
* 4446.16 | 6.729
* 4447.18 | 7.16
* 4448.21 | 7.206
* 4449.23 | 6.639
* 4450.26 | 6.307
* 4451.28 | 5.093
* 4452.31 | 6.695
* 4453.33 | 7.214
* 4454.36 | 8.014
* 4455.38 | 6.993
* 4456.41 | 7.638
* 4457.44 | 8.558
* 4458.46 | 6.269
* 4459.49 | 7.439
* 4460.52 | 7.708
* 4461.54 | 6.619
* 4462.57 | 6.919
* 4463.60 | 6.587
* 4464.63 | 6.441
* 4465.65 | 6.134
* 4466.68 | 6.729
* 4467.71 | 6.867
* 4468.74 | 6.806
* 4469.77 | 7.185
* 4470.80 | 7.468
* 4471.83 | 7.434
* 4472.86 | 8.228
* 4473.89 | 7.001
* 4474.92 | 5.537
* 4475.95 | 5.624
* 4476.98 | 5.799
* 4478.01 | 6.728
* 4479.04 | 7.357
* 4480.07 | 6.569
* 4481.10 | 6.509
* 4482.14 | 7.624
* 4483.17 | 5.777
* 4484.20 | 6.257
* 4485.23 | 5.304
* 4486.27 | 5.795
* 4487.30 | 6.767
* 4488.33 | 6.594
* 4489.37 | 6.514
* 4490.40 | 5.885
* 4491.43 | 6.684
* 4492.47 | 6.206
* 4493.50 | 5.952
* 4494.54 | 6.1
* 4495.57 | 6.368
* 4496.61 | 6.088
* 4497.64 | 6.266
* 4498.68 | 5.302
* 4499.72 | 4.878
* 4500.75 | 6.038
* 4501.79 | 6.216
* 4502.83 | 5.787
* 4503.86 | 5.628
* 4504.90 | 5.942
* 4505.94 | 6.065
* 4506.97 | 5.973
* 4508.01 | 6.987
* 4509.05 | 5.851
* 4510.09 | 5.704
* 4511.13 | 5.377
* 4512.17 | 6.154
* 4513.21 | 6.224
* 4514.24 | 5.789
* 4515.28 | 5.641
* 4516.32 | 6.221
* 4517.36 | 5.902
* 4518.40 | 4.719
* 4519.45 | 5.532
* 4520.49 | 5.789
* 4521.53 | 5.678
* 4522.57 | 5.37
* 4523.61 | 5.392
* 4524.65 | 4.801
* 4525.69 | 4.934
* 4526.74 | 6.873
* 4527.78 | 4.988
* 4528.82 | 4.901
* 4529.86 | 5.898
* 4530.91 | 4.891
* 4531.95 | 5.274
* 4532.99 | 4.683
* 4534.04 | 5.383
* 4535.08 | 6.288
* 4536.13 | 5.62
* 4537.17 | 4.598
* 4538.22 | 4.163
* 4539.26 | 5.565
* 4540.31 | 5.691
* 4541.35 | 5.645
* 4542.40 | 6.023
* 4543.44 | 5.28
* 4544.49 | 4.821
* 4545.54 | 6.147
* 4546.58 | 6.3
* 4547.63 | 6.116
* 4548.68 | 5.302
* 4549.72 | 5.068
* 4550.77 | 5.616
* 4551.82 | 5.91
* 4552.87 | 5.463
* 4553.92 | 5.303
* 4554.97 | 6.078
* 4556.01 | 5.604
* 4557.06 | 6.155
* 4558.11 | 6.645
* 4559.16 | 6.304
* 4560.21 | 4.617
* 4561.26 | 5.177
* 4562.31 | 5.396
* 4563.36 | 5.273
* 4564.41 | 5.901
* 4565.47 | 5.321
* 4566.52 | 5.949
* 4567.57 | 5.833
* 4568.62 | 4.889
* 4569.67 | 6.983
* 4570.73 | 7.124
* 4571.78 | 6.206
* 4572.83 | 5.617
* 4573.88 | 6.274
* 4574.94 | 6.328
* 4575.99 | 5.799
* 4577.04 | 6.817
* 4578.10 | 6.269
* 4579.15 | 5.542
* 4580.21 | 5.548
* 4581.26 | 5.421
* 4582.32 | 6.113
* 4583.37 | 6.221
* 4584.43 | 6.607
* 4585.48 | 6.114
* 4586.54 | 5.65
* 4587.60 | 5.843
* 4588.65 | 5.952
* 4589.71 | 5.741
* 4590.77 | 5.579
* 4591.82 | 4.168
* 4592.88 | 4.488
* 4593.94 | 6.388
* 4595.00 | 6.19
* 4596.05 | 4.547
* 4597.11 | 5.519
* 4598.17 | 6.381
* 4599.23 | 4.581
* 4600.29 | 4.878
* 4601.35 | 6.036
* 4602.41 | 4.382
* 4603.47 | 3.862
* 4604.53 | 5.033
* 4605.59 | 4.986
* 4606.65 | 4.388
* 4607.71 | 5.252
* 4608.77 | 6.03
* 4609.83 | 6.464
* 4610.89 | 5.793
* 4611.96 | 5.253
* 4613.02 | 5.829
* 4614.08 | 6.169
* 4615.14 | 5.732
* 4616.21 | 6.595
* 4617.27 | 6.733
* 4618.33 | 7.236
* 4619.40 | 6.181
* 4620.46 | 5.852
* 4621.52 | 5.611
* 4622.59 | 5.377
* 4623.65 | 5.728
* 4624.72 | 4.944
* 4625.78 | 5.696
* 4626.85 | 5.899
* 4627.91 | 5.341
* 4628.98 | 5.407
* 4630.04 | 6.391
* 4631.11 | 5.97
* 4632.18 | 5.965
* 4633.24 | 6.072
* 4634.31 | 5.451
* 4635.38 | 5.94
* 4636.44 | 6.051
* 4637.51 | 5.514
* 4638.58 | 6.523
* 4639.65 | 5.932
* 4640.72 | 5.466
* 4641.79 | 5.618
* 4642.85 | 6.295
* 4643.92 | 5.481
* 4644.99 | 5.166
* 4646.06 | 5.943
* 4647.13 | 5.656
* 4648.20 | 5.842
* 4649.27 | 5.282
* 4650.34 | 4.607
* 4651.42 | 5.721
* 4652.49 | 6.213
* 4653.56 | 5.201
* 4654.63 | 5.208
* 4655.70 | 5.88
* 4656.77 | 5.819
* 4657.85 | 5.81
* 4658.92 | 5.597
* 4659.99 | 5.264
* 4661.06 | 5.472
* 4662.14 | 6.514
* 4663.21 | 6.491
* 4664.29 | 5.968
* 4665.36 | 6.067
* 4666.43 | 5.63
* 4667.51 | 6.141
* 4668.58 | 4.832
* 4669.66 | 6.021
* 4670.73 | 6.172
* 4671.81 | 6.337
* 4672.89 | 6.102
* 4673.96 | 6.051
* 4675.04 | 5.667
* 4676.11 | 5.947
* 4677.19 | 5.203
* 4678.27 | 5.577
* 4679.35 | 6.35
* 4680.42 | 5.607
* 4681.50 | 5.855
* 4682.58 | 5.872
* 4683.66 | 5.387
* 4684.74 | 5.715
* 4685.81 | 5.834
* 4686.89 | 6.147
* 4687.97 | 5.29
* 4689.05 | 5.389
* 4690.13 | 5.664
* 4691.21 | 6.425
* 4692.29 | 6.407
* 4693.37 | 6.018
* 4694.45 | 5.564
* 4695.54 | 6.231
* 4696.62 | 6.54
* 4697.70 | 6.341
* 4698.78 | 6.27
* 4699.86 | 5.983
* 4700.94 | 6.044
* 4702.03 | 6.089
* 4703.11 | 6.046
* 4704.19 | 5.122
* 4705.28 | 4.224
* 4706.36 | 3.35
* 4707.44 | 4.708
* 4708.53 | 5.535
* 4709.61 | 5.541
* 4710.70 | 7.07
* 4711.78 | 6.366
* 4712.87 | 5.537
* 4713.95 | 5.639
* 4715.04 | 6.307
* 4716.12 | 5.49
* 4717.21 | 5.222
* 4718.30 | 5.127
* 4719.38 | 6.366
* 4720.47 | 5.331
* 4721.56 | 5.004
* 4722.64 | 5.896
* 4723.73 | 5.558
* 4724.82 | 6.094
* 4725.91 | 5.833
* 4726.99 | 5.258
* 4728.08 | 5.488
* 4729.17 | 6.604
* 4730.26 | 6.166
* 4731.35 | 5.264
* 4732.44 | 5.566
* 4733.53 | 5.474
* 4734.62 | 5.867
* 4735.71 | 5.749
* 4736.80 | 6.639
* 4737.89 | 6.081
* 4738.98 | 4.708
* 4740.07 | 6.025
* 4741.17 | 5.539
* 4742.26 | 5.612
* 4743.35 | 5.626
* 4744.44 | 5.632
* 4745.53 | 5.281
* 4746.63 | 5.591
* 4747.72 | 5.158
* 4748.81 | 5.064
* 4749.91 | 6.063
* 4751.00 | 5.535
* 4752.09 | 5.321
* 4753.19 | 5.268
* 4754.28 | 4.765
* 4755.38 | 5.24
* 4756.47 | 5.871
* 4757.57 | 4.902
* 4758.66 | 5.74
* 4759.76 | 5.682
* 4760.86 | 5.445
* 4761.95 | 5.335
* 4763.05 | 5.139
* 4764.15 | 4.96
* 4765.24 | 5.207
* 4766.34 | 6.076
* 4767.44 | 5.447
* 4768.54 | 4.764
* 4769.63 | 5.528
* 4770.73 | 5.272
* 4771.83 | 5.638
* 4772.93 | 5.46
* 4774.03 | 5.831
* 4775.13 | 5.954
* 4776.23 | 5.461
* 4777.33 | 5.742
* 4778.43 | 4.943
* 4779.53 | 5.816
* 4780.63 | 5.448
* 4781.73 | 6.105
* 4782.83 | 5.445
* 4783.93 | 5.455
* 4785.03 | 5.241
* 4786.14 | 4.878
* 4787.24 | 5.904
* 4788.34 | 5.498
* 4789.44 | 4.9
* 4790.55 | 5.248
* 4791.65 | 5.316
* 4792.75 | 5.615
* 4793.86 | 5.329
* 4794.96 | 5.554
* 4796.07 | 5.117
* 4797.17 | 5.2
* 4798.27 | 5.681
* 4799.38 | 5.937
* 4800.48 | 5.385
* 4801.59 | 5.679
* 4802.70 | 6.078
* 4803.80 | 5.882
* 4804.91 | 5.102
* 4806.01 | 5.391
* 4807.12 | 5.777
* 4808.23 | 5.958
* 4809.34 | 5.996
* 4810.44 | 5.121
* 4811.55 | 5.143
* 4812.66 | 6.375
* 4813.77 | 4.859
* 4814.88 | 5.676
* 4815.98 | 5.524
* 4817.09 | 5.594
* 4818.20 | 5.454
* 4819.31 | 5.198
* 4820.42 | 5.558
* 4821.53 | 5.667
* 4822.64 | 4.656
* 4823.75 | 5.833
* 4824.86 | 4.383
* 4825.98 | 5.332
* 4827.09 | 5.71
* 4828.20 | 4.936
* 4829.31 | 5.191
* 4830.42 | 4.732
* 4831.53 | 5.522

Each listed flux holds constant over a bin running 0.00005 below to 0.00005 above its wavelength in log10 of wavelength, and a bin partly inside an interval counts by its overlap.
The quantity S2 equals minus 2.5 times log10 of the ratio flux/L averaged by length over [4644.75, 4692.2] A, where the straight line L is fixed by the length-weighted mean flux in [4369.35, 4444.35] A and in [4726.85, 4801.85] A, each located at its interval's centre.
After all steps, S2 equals 0.11 mag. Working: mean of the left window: 8.83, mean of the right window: 5.5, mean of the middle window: 5.76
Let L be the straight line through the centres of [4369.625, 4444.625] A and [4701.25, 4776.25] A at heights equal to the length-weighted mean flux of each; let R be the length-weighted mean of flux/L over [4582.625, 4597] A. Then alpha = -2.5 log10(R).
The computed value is 0.23 mag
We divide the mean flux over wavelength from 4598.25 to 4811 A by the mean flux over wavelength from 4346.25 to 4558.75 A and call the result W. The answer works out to 0.73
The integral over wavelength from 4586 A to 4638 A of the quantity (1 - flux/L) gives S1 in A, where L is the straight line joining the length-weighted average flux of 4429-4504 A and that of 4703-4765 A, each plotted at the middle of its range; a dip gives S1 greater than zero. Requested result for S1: 3.6 A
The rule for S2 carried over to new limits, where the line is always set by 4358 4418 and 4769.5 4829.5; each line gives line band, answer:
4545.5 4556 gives 0.41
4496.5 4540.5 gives 0.48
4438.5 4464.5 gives 0.35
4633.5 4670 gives 0.25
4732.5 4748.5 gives 0.10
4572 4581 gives 0.32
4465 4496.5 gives 0.37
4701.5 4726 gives 0.17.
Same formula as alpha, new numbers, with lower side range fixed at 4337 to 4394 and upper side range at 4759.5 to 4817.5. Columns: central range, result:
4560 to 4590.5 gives 0.428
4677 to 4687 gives 0.229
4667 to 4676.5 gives 0.223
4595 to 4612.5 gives 0.499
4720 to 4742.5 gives 0.118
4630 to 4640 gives 0.297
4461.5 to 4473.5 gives 0.433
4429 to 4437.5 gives 0.472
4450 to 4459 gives 0.449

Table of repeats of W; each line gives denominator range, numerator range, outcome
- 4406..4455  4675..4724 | 0.80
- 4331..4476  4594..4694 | 0.61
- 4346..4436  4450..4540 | 0.62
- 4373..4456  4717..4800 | 0.66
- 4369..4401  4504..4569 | 0.52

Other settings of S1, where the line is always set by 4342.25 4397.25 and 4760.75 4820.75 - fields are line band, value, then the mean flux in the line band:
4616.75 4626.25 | 2.4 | 5.93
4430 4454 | 8.6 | 6.8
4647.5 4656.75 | 2.5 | 5.52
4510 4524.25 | 5.7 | 5.67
